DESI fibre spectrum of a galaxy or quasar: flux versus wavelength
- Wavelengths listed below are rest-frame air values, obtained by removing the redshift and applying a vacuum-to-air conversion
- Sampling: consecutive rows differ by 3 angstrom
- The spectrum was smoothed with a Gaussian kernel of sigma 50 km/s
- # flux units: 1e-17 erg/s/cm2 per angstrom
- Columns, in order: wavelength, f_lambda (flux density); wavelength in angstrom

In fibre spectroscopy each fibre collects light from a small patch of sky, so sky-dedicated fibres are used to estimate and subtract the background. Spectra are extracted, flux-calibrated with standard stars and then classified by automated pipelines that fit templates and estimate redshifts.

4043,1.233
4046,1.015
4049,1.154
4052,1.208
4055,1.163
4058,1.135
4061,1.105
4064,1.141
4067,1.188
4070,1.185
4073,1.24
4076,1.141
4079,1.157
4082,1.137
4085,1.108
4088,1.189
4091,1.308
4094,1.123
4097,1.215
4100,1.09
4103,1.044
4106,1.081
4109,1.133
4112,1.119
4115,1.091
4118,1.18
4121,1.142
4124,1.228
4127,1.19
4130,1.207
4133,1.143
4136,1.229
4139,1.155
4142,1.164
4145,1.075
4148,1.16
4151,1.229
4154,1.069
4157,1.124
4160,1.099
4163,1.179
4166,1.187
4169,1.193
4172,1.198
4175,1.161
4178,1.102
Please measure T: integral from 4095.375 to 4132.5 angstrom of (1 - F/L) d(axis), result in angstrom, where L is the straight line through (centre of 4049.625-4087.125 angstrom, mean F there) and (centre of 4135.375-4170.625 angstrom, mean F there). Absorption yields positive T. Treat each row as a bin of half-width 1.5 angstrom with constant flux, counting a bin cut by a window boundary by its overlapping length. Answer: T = 0.42 angstrom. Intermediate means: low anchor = 1.16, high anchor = 1.15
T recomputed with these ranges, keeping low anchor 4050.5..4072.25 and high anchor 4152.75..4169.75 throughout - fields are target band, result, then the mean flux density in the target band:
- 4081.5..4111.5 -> 0.34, 1.14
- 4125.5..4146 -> -0.39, 1.17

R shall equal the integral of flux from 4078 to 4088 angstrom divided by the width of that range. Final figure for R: 1.14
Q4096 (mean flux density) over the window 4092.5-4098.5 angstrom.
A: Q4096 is 1.17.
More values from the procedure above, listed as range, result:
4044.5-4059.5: 1.14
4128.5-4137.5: 1.19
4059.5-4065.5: 1.12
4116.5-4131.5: 1.19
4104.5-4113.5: 1.11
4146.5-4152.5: 1.19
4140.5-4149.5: 1.13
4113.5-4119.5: 1.14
